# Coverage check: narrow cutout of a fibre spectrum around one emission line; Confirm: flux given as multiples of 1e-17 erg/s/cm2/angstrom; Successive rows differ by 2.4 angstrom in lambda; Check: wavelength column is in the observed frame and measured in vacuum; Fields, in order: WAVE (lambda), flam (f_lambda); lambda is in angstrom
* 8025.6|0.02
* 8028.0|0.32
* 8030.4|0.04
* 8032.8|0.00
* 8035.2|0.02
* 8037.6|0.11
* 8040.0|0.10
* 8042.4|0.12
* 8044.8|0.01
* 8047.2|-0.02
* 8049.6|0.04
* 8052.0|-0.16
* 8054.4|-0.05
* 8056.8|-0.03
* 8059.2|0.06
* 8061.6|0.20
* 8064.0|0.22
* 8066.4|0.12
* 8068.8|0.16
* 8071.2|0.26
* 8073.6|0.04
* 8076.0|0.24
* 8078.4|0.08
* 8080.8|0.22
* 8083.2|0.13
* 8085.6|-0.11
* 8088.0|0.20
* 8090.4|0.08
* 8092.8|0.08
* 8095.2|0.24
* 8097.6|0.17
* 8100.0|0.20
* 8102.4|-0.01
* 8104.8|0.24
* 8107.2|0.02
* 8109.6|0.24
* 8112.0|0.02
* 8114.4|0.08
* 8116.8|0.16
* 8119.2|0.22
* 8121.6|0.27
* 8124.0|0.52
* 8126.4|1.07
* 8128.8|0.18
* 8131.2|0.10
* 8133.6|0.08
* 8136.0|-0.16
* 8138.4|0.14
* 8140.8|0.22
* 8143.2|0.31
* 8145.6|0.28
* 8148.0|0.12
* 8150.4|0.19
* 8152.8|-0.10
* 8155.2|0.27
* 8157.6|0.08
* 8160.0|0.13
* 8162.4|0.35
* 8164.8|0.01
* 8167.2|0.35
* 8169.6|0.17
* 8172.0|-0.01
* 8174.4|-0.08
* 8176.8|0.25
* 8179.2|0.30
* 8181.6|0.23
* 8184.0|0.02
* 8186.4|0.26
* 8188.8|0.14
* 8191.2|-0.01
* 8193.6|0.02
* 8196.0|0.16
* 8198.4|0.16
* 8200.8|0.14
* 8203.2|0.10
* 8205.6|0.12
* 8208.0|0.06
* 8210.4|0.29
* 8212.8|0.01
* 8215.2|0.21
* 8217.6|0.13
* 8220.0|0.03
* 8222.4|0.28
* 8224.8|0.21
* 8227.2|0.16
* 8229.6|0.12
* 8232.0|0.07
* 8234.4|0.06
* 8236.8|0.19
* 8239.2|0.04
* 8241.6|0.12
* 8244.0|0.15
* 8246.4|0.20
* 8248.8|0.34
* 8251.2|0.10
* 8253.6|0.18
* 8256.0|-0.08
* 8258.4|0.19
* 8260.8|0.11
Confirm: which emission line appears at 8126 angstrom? Hgamma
